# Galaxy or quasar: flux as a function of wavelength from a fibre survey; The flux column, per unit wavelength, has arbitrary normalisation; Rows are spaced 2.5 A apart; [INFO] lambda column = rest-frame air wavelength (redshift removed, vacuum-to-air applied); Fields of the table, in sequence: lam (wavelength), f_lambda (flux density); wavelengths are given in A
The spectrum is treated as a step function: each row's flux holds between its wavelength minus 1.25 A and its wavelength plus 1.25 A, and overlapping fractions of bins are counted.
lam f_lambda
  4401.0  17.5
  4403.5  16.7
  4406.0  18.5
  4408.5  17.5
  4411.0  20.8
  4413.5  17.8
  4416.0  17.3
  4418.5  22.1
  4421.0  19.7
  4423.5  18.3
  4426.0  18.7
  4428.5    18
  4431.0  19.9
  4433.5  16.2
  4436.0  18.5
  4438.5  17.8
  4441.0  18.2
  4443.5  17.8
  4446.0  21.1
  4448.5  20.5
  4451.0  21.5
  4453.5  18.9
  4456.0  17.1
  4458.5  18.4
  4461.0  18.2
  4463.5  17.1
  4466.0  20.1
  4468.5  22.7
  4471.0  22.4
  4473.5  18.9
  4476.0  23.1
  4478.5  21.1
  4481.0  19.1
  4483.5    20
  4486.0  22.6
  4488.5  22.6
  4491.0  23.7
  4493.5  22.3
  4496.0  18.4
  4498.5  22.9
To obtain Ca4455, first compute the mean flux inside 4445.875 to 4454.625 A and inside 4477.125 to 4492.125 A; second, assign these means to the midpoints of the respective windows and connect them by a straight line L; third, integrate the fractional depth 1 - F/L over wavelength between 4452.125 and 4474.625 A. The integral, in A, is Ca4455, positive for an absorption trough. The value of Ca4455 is 1.7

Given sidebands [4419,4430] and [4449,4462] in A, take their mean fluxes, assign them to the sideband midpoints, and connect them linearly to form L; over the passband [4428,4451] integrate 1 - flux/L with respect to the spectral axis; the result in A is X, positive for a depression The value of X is 0.11 A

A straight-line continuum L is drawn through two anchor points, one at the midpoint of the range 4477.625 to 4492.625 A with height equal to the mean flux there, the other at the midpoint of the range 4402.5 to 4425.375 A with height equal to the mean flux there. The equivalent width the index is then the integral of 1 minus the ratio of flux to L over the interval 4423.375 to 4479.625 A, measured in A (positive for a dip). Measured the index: 2.5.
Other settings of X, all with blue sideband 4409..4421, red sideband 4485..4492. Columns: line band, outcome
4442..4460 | 1.6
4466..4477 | 0.3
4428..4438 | 1.1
